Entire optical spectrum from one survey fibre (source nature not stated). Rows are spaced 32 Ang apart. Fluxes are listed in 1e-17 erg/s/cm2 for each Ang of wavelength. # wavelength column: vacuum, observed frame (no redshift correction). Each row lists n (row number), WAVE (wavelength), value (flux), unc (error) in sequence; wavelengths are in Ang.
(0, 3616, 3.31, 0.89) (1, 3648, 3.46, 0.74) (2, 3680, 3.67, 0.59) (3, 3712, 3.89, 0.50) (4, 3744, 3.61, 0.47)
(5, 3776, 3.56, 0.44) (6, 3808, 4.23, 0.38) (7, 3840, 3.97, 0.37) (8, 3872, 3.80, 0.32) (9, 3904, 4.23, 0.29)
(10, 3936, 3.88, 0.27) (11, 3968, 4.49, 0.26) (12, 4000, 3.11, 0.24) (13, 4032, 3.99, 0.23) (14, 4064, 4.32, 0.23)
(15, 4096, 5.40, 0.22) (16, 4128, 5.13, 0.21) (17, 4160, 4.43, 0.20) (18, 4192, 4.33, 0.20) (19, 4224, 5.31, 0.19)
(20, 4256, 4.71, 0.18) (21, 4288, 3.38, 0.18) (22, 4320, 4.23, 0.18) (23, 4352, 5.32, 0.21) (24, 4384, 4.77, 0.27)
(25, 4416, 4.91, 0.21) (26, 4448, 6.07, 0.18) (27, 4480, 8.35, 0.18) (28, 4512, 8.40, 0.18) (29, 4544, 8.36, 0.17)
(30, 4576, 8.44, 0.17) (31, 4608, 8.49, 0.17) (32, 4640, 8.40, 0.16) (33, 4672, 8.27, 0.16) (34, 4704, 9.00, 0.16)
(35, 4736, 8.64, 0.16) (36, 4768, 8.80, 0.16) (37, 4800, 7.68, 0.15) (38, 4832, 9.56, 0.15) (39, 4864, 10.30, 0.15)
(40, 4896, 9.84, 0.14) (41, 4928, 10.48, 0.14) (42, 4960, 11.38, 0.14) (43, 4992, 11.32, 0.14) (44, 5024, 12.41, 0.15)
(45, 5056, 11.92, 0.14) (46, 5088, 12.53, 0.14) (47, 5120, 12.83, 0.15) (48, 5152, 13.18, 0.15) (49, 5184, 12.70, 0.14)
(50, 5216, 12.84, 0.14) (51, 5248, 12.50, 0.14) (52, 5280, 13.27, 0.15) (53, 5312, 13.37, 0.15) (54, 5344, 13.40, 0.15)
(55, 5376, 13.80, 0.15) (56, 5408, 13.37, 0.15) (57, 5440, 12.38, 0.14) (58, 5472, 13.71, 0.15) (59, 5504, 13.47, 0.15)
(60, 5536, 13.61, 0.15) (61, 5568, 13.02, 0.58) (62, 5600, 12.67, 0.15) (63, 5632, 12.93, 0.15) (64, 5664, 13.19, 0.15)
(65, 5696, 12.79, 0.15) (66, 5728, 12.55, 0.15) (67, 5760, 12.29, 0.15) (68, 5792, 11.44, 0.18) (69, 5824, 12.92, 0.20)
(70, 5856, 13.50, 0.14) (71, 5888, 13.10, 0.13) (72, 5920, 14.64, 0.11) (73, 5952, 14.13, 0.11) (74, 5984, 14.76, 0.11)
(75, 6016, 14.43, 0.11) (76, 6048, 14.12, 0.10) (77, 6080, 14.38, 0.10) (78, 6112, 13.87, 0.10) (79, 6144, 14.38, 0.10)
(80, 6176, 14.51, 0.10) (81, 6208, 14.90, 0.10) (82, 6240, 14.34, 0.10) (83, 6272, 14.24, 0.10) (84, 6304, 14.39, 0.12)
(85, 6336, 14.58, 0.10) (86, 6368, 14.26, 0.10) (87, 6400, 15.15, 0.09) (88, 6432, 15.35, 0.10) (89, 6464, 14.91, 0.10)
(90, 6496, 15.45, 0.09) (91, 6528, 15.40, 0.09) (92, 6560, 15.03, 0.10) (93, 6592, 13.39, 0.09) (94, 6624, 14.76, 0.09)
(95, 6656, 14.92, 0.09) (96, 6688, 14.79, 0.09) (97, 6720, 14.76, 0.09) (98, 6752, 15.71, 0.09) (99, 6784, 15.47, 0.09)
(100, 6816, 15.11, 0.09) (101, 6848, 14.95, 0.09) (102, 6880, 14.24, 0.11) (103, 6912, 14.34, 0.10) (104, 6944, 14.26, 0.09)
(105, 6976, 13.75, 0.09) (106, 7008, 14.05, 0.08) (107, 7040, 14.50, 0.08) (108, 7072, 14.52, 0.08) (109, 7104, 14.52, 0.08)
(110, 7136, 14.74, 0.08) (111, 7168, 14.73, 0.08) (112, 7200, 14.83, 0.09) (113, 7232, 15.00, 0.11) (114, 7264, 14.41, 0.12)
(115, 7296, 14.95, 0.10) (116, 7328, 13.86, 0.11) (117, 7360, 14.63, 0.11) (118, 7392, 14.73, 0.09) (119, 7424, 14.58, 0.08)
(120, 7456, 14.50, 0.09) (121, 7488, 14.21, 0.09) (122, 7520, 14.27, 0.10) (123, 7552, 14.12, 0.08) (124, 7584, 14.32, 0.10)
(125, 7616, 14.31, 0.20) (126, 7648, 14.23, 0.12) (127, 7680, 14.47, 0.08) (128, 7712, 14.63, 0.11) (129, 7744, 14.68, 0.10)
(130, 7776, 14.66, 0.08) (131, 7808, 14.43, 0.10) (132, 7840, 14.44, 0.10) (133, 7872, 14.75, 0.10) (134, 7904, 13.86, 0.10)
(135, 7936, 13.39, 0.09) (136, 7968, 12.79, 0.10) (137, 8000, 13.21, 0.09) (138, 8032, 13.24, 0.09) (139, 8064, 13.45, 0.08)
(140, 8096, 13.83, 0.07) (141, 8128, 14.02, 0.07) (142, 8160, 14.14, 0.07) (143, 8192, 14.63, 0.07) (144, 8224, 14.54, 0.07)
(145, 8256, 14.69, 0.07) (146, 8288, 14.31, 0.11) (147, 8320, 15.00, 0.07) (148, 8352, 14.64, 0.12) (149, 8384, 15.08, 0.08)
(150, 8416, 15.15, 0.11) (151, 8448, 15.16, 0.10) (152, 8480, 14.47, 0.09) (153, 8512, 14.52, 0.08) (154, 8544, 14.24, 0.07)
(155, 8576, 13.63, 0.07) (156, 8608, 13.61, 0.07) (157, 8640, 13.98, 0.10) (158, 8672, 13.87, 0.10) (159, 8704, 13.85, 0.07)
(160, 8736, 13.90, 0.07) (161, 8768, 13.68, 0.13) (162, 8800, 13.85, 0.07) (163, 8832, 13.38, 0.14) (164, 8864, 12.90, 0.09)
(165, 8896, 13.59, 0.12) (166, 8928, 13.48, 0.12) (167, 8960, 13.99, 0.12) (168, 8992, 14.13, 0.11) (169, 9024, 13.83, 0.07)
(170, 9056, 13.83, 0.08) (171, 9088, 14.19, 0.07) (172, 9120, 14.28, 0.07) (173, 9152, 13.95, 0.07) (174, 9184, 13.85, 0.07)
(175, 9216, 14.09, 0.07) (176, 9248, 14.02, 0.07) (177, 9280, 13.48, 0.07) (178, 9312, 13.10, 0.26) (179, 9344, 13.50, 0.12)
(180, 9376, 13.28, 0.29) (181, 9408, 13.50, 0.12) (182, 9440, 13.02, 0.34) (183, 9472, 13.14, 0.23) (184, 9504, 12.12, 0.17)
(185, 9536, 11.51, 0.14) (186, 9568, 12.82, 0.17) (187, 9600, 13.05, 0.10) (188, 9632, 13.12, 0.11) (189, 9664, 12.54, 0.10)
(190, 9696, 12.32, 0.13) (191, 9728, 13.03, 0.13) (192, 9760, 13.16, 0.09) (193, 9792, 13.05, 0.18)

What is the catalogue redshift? 0.117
